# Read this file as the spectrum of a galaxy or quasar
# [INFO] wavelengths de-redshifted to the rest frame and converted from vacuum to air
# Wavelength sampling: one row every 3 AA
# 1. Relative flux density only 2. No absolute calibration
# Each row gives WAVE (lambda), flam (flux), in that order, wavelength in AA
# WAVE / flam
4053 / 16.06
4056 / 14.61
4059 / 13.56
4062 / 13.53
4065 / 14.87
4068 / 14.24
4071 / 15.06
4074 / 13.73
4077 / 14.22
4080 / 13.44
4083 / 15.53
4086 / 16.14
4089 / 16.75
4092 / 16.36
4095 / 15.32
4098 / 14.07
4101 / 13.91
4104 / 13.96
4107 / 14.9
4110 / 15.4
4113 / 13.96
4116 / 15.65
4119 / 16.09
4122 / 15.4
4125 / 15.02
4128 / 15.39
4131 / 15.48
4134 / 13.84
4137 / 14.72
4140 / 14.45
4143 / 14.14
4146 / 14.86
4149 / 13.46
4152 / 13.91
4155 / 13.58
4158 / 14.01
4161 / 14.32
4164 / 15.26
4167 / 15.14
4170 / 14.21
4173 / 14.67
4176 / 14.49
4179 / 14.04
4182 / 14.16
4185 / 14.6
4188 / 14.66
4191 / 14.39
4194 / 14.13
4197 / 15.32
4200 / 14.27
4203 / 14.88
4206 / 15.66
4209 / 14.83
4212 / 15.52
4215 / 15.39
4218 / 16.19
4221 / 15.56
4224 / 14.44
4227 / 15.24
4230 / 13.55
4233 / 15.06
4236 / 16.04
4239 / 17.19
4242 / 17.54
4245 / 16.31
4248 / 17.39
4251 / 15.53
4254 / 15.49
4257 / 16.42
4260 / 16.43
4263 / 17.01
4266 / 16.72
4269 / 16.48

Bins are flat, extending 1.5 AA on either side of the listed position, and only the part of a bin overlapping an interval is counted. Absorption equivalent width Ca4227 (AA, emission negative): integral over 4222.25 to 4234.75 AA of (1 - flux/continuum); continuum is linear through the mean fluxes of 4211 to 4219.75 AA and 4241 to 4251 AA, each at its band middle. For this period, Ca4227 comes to 1.2 AA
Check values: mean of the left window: 15.7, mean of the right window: 16.8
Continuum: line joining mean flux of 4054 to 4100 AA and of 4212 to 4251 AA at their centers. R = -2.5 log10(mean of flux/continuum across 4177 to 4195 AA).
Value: 0.084 mag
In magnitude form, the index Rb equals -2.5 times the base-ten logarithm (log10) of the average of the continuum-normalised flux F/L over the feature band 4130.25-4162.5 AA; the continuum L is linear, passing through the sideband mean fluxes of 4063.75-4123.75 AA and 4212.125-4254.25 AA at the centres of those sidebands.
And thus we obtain 0.08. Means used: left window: 15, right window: 15.8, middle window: 14.2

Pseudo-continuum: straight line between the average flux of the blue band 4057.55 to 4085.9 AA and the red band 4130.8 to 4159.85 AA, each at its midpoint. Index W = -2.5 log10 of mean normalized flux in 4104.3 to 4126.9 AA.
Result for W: -0.07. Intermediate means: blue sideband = 14.3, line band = 15.1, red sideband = 14.2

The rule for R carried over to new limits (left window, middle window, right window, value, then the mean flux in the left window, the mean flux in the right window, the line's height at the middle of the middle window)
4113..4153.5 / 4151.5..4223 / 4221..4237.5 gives 0.010 mag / 14.8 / 14.9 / 14.9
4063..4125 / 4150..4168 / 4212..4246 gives 0.071 mag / 14.9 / 15.7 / 15.3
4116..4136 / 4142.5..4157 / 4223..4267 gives 0.104 mag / 15.2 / 16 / 15.4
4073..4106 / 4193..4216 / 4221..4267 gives 0.050 mag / 14.9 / 16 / 15.7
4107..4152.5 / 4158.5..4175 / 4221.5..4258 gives 0.035 mag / 14.8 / 15.8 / 15.2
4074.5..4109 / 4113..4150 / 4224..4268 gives 0.027 mag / 14.9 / 16.1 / 15.2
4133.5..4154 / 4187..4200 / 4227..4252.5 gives 0.041 mag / 14.2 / 16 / 15.1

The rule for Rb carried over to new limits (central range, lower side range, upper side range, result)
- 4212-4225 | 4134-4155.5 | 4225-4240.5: -0.02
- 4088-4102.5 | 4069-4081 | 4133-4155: -0.08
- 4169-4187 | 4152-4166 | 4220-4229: 0.01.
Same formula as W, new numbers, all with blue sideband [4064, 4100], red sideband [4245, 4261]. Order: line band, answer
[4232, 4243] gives -0.02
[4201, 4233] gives 0.06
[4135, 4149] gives 0.07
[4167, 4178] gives 0.08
